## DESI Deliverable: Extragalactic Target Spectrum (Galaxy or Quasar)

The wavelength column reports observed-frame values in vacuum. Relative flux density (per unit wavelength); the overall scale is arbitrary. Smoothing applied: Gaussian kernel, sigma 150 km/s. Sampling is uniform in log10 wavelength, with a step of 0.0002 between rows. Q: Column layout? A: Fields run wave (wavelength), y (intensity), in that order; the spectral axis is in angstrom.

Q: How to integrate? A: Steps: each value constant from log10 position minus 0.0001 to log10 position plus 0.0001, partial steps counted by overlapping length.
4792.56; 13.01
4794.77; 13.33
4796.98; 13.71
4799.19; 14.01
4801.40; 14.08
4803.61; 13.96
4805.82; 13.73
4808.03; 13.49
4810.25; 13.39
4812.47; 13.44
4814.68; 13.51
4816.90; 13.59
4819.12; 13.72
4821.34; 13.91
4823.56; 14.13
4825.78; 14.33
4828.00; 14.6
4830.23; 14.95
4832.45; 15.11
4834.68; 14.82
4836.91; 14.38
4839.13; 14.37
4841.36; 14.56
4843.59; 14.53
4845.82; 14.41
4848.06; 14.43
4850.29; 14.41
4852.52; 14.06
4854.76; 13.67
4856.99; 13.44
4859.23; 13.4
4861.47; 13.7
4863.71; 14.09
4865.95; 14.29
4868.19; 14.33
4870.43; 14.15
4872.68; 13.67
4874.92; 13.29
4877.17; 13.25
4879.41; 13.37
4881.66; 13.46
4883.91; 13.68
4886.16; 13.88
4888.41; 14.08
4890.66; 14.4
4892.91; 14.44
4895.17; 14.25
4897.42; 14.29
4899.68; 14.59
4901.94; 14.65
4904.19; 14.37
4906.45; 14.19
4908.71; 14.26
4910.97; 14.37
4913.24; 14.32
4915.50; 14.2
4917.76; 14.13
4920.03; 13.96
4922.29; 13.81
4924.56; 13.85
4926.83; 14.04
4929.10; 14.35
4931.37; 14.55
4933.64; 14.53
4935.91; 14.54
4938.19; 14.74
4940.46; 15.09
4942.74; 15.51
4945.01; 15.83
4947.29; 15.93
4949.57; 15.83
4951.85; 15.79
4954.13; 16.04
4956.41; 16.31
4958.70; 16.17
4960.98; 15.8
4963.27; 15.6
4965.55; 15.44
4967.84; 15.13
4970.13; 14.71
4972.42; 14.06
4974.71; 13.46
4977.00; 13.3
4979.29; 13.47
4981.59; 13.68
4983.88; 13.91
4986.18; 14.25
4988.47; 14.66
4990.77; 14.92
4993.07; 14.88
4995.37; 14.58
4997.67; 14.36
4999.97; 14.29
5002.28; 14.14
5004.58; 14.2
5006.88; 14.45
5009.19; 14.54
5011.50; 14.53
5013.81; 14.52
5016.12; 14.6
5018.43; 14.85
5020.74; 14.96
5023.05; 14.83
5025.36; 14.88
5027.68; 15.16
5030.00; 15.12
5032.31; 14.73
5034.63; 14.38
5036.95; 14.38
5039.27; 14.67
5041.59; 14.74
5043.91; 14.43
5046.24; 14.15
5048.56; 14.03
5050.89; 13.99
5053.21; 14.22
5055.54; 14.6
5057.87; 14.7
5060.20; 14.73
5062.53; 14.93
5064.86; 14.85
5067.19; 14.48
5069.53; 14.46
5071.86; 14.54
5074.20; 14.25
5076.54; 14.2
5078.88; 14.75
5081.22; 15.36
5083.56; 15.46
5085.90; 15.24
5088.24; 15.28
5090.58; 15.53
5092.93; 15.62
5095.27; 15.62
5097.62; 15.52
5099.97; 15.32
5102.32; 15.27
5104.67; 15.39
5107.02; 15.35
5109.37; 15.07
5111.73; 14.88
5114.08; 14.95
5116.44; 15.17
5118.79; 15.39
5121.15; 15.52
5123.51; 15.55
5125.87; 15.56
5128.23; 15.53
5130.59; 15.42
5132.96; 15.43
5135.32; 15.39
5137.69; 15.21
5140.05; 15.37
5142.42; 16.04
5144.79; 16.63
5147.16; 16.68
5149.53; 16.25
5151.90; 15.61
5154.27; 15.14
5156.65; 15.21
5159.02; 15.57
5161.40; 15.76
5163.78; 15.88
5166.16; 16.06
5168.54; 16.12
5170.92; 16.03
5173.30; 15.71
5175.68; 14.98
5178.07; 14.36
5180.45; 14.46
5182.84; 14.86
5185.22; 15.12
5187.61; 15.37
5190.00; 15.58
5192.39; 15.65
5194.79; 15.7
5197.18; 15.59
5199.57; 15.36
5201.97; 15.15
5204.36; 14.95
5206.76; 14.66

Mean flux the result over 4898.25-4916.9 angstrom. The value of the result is 14.4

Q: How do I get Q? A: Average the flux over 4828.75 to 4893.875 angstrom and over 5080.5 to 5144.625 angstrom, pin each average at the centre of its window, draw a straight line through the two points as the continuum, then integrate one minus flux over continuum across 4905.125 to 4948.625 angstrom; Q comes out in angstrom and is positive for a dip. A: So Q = -0.3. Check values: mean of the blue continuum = 14.1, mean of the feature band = 14.5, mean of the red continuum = 15.4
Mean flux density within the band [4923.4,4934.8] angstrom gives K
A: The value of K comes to 14.3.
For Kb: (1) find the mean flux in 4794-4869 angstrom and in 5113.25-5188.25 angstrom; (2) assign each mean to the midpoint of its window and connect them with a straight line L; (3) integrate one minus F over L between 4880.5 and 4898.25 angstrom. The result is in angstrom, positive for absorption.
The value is 0.33 angstrom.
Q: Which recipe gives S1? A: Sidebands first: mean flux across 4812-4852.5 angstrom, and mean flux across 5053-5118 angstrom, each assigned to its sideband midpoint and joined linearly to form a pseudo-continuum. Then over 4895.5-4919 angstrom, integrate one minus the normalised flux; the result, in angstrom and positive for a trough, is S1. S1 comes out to 0.29 angstrom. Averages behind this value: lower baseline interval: 14.3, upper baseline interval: 15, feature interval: 14.3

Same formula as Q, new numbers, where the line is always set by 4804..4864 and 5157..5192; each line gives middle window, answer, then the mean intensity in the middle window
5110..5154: -0.92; 15.6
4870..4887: 0.82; 13.6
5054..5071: 0.36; 14.7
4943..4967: -2.14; 15.9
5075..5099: -0.27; 15.2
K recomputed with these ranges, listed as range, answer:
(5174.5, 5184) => 14.7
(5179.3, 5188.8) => 15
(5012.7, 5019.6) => 14.7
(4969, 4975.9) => 14.1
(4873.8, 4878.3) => 13.3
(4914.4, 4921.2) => 14.1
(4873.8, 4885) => 13.4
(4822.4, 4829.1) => 14.4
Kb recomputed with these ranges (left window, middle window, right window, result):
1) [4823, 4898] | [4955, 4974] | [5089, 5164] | -0.9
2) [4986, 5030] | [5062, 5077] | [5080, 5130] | 0.6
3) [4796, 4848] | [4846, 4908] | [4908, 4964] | 2.2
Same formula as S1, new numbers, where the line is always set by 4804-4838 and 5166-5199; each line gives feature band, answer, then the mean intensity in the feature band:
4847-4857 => 0.1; 14.1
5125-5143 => -0.3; 15.5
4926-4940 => 0.0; 14.5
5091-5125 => -0.5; 15.3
